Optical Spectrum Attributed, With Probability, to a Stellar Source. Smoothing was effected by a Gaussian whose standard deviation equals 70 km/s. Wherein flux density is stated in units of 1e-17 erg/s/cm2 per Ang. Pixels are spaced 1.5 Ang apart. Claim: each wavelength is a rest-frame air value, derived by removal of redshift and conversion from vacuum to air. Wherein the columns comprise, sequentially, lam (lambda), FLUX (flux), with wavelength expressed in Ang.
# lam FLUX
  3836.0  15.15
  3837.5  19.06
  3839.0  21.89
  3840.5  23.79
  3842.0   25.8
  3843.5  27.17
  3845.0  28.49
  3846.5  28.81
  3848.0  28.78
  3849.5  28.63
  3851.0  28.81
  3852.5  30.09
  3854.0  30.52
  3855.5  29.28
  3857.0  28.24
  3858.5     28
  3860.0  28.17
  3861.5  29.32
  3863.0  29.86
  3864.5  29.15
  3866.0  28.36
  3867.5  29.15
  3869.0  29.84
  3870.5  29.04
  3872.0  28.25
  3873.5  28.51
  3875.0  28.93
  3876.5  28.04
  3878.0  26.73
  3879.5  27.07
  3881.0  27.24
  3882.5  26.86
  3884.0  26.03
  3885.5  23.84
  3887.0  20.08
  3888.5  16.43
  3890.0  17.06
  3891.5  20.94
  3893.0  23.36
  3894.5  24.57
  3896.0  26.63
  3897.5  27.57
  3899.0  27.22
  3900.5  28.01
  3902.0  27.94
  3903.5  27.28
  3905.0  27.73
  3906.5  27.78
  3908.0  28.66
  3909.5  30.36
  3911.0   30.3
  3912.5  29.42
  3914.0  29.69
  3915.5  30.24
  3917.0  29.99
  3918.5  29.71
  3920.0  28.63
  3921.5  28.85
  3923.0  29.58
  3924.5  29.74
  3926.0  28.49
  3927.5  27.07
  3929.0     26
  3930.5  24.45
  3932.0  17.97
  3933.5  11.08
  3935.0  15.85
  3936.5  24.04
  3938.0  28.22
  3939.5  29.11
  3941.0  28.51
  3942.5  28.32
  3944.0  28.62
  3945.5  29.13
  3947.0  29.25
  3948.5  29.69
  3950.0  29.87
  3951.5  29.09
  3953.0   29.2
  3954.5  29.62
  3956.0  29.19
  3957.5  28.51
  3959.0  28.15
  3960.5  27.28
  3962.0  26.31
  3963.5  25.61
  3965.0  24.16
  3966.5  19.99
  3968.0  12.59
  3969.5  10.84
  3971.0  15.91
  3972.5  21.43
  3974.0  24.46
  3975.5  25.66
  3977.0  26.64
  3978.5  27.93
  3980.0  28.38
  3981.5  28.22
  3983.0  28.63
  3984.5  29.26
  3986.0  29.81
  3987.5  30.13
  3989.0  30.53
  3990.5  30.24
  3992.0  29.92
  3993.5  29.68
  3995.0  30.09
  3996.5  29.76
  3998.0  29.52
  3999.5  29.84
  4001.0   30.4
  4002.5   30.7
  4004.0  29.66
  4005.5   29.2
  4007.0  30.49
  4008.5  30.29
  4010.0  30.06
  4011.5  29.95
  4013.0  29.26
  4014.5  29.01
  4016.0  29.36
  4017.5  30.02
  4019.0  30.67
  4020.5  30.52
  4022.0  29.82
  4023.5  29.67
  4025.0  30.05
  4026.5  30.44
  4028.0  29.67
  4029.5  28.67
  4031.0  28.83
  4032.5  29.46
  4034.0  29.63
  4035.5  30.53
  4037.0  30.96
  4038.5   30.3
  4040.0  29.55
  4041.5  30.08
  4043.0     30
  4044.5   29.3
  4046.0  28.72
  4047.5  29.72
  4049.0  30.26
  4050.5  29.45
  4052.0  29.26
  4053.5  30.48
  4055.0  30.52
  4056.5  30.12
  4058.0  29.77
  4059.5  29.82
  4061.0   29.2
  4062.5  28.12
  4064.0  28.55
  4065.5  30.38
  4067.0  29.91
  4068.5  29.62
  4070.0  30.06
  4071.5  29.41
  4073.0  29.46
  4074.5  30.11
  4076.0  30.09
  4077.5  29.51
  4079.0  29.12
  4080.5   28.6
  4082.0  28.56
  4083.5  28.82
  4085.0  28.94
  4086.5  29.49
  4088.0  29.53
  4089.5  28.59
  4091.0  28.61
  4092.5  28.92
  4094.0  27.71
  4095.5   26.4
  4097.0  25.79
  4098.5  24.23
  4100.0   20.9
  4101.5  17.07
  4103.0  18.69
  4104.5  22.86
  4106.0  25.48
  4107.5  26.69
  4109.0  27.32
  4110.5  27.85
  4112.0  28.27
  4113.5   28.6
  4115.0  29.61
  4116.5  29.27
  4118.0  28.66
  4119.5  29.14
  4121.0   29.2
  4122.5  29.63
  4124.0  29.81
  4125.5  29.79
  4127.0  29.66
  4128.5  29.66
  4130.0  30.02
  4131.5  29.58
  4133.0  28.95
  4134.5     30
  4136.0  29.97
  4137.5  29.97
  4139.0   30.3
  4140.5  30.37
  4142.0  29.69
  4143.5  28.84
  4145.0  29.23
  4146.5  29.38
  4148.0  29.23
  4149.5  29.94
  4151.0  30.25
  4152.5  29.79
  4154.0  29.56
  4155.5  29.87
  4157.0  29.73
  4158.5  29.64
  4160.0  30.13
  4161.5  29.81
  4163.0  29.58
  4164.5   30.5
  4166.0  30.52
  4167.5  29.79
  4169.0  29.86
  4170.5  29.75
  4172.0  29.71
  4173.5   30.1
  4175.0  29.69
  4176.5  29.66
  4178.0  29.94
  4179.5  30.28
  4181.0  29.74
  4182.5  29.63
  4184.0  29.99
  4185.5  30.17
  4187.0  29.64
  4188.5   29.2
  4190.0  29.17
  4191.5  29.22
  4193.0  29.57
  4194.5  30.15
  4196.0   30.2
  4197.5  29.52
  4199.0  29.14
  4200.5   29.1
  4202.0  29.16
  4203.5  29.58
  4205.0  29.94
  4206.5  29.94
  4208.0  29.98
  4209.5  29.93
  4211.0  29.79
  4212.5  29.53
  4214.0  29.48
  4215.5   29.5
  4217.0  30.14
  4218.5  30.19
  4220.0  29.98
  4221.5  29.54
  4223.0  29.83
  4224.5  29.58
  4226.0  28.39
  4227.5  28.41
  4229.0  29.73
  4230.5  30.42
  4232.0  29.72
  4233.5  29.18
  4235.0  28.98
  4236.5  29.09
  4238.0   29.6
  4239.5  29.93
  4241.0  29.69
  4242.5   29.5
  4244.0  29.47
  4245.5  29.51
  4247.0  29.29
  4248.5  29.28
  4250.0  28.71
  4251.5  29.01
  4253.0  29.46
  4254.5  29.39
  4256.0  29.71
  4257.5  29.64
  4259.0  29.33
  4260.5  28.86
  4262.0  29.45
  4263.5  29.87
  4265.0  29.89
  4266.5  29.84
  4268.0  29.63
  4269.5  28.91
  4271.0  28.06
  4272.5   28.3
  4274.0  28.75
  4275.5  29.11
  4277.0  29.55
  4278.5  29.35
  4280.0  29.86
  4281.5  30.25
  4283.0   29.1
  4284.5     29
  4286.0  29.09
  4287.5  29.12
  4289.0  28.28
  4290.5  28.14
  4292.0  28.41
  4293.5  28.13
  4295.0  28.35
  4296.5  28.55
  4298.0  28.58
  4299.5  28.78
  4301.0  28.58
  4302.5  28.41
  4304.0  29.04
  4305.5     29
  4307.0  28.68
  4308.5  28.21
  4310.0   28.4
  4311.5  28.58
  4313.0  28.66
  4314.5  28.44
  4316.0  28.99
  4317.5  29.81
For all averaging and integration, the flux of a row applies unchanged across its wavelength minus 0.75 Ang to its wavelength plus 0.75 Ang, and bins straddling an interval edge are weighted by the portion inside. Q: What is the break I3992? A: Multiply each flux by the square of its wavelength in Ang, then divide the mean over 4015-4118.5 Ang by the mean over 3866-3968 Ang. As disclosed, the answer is 1.16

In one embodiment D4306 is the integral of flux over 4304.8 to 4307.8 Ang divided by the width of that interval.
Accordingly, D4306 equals 28.8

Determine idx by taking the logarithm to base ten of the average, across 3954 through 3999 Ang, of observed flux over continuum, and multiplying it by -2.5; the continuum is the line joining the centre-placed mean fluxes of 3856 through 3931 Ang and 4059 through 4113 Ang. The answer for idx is 0.046 mag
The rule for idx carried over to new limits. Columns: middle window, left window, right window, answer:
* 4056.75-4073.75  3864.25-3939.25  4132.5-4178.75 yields -0.03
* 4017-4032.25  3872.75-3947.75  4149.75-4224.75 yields -0.08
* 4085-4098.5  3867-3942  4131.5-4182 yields 0.04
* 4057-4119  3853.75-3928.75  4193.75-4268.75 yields 0.03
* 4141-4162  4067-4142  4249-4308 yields -0.05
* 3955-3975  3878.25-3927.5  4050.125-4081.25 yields 0.22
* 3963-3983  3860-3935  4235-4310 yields 0.20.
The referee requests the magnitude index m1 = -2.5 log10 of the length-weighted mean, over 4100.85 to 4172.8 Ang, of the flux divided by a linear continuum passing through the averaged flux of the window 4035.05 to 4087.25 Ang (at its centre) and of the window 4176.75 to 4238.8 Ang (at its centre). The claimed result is 0.03 mag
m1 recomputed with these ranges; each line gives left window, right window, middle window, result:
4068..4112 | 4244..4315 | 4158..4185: -0.07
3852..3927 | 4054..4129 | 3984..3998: -0.08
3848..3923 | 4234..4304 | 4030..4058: -0.06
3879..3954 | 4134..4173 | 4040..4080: -0.04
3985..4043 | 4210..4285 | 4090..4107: 0.22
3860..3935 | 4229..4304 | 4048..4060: -0.08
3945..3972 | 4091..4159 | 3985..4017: -0.15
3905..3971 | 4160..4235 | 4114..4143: -0.03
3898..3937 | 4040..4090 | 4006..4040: -0.04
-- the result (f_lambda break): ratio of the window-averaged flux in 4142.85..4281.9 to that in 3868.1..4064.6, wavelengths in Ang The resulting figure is 1.07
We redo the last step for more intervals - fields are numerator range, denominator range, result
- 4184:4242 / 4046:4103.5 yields 1.05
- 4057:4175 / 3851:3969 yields 1.07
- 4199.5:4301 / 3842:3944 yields 1.09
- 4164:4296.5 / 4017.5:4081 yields 0.99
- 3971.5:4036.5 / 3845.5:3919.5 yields 1.06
